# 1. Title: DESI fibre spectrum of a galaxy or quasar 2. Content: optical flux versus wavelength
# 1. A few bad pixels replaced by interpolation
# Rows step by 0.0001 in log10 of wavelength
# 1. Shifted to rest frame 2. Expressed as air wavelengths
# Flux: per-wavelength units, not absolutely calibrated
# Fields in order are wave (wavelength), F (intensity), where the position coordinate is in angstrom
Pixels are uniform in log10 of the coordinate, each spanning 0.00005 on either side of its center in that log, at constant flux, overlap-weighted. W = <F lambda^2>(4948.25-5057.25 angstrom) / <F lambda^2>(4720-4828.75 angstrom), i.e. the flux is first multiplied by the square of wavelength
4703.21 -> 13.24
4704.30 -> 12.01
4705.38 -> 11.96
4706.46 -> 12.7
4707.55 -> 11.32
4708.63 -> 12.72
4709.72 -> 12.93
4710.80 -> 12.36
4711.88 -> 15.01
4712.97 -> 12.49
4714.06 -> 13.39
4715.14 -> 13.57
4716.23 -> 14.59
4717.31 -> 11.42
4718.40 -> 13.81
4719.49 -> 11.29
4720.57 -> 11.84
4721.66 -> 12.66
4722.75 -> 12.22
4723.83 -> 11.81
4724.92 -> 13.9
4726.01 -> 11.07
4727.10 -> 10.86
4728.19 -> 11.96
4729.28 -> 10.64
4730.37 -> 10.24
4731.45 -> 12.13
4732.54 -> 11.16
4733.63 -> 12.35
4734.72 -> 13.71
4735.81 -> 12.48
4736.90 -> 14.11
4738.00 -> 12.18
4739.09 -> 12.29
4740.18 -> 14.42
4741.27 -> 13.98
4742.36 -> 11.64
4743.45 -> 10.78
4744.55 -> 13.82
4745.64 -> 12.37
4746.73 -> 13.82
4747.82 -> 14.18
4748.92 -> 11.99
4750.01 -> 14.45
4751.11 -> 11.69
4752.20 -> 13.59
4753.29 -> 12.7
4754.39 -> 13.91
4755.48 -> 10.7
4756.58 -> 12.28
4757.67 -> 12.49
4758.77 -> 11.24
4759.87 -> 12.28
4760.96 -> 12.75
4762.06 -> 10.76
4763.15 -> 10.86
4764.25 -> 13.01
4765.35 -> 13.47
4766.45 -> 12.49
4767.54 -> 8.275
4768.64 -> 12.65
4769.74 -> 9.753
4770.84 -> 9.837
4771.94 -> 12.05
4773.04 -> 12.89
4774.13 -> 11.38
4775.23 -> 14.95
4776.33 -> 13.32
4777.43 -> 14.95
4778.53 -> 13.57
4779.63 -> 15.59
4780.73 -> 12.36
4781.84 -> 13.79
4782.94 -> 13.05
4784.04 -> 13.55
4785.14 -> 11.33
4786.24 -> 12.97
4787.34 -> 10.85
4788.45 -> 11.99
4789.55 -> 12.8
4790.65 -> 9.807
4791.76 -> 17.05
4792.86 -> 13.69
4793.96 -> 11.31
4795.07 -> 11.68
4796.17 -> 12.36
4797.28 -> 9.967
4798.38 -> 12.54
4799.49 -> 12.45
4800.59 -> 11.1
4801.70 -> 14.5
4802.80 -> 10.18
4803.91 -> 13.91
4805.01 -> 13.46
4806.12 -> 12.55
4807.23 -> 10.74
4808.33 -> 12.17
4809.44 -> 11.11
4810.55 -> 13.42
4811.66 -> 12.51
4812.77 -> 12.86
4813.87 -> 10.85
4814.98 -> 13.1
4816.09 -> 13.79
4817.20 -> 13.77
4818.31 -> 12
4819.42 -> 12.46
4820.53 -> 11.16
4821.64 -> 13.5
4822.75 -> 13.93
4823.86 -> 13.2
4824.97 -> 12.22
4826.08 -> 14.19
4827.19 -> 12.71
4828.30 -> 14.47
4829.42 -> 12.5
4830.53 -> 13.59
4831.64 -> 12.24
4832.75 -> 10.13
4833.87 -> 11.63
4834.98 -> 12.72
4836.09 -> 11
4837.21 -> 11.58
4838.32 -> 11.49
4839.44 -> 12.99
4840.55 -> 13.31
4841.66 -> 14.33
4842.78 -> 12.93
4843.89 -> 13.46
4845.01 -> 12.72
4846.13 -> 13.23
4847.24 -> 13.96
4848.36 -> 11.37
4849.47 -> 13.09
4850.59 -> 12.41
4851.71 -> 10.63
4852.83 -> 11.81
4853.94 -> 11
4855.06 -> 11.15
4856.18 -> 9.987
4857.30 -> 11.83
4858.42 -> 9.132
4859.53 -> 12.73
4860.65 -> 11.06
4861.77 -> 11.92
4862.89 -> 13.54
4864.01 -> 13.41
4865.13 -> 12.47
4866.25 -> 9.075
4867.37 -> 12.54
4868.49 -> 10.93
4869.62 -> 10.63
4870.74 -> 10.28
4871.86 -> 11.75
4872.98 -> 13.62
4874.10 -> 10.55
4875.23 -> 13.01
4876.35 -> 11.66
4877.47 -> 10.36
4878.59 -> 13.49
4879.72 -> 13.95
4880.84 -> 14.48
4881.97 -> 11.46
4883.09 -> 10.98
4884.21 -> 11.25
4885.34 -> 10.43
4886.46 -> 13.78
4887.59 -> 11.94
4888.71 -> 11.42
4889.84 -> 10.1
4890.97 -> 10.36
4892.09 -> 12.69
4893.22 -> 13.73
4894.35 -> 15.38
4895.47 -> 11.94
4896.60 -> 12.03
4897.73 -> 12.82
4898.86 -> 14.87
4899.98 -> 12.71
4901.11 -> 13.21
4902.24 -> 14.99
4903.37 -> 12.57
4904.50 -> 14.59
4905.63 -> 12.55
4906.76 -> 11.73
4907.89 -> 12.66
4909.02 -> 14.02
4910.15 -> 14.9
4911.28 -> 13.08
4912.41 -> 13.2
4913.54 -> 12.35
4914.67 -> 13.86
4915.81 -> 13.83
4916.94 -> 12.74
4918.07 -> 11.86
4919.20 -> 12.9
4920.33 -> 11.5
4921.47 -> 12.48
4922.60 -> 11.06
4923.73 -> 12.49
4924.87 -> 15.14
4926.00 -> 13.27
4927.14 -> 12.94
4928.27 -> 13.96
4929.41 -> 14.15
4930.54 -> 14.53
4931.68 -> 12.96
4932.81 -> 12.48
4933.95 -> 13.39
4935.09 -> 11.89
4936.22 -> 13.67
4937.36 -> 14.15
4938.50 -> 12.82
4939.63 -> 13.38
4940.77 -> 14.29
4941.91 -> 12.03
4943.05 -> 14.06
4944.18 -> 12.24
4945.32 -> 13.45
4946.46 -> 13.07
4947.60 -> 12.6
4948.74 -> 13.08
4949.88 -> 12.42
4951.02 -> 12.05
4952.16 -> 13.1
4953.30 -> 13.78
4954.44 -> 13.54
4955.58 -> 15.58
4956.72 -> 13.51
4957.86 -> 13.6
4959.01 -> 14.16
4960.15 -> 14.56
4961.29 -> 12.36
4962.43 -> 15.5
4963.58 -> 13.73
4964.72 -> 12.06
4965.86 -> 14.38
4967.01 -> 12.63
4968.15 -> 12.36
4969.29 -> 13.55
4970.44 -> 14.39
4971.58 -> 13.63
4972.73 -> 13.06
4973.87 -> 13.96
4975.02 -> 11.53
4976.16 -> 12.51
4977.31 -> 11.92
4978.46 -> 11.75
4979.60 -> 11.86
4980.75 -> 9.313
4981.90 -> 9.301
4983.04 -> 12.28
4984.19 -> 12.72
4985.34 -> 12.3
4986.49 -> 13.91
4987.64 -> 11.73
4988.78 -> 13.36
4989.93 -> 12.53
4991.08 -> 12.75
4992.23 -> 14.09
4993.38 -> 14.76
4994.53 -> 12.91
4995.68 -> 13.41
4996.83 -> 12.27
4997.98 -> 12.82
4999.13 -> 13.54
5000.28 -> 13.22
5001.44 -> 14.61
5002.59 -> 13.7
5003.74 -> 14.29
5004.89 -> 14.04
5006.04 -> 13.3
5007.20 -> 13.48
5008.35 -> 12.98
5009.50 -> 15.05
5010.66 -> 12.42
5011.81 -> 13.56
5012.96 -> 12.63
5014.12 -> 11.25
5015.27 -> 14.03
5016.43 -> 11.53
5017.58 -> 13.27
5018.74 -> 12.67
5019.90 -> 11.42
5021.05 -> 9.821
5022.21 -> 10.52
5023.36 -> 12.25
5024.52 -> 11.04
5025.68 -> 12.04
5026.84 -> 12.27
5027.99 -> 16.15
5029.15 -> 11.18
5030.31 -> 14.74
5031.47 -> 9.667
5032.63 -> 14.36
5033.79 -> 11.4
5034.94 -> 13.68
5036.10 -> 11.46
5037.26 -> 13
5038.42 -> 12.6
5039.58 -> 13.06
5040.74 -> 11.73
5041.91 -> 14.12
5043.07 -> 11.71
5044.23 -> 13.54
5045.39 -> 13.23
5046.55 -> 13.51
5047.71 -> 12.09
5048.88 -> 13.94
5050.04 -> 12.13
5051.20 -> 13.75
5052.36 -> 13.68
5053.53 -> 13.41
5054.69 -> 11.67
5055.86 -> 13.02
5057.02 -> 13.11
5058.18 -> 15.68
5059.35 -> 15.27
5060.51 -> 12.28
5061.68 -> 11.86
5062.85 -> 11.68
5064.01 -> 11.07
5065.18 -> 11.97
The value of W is 1.1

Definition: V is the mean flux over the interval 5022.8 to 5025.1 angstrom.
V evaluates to 11.6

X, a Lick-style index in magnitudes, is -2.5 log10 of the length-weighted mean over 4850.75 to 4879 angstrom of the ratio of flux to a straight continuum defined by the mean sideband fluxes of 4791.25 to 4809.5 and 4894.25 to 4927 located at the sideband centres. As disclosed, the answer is 0.11 mag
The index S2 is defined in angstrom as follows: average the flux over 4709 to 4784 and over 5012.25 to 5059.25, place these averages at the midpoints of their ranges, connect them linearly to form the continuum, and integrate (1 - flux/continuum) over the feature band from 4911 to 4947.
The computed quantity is -1.33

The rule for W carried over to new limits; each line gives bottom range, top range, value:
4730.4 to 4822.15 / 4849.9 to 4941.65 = 1.05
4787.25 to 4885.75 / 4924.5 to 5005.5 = 1.13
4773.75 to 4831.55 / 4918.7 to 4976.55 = 1.10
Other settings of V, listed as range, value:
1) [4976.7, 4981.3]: 11.2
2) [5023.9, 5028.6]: 12.9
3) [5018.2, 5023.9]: 11.3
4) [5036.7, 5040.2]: 12.9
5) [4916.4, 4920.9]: 12.3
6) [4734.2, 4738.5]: 13.1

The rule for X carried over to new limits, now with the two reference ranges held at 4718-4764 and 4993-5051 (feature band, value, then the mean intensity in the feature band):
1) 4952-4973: -0.08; 13.7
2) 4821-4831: -0.07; 13.3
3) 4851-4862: 0.13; 11.1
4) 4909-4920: -0.05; 13.2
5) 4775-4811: -0.02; 12.7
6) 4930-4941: -0.05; 13.3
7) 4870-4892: 0.07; 11.8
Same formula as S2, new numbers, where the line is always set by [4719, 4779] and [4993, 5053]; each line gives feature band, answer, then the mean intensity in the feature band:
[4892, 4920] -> -1.3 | 13.2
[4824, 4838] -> 0.1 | 12.4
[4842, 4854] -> 0.0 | 12.5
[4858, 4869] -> 0.7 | 11.7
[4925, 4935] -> -0.6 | 13.5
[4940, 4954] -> -0.3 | 13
